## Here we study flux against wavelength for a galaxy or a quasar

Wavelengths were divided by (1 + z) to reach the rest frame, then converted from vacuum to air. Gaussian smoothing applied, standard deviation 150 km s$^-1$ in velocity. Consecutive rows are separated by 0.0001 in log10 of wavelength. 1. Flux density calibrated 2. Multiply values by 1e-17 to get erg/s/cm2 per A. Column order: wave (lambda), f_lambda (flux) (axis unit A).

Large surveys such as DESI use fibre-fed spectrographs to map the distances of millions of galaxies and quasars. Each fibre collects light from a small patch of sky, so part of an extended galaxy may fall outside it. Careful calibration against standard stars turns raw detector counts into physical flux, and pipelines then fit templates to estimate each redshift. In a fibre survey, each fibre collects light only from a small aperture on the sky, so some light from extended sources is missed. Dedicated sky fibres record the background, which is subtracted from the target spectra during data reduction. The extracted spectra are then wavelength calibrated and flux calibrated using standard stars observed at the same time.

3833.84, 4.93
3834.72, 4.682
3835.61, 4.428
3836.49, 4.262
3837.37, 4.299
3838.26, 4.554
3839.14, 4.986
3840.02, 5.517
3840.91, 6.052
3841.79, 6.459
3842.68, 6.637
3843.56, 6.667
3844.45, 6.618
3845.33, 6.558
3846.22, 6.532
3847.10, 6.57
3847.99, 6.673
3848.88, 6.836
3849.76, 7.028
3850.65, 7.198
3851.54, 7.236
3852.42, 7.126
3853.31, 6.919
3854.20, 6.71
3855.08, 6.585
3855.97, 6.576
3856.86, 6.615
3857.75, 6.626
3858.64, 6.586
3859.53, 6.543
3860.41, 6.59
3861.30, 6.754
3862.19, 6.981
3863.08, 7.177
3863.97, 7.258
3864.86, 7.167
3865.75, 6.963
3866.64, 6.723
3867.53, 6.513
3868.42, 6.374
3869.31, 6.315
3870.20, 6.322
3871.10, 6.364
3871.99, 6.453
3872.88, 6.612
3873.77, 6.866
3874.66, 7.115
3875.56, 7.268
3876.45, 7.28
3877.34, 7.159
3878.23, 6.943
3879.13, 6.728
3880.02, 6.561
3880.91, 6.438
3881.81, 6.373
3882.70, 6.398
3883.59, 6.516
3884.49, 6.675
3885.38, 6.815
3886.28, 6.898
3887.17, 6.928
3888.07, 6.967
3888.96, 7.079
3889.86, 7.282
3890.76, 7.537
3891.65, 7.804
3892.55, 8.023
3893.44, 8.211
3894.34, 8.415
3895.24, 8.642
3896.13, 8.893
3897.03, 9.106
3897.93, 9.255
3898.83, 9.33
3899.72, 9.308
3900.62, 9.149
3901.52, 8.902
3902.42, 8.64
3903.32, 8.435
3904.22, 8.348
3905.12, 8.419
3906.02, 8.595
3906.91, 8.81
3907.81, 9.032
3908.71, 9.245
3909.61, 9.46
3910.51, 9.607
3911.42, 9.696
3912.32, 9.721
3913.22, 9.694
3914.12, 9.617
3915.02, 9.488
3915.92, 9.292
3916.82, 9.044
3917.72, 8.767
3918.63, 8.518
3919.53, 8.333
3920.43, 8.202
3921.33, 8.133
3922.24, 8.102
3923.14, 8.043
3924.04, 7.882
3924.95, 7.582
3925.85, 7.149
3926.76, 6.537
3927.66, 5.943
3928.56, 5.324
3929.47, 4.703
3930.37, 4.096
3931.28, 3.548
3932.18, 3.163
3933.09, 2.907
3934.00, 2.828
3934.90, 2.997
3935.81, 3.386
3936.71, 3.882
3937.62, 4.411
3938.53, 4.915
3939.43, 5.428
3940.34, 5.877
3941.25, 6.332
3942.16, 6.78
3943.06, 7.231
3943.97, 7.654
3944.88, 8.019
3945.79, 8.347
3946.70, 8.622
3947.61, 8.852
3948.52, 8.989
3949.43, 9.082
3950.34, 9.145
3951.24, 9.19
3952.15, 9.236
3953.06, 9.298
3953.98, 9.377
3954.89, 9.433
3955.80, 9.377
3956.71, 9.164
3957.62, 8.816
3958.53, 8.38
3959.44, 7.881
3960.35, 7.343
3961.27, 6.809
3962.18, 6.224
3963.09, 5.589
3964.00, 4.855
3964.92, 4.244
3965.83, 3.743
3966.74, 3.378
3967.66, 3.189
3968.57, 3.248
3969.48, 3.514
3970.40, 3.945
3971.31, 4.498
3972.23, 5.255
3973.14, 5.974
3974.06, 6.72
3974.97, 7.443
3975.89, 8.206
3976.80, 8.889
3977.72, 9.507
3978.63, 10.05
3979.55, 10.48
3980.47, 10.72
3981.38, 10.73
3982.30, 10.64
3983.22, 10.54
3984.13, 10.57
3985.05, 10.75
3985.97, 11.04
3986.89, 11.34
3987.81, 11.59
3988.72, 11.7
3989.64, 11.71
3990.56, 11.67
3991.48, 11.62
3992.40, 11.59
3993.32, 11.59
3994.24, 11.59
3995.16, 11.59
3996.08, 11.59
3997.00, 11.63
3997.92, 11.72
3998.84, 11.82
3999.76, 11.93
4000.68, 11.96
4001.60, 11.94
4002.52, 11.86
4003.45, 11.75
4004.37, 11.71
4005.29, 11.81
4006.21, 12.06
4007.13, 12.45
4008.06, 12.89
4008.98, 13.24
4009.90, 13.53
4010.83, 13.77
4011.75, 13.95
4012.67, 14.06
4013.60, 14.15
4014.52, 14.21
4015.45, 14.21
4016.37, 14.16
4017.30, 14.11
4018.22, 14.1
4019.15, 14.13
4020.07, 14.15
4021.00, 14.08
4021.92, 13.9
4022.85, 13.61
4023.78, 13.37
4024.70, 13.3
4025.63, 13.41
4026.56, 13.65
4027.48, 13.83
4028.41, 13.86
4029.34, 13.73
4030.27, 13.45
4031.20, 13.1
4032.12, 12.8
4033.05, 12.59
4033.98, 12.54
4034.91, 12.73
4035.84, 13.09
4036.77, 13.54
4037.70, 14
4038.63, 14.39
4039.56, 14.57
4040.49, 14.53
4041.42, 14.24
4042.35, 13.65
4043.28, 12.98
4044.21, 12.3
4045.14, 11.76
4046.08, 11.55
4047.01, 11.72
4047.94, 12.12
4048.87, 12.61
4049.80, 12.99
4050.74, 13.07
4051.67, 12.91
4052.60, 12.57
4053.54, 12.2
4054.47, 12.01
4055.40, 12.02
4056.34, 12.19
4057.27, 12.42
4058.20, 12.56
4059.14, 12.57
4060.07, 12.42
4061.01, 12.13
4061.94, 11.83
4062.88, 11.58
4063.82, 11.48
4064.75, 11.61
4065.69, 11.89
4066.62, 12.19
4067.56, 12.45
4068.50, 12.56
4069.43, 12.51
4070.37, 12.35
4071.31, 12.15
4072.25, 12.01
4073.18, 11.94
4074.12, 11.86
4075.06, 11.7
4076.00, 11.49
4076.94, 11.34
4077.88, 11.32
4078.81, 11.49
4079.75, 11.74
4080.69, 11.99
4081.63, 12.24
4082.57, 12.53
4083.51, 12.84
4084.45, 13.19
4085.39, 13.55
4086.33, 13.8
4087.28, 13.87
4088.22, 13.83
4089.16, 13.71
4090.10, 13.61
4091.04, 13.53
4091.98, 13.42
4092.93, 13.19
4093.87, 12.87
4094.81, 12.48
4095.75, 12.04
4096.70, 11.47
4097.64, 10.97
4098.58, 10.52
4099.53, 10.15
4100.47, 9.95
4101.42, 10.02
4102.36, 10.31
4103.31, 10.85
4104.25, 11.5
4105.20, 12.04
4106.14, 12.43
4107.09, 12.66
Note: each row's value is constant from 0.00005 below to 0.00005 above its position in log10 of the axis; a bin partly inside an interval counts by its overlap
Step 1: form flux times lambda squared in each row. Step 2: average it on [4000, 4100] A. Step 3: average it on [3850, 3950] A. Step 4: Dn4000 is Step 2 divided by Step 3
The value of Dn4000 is 1.9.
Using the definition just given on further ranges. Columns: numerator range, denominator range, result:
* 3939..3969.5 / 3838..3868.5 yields 1.14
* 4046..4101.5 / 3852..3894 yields 1.97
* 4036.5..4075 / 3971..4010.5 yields 1.20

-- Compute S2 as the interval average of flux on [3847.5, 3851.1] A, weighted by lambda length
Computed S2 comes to 6.91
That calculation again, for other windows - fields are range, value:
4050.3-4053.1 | 12.8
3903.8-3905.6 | 8.38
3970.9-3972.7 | 4.9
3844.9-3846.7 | 6.55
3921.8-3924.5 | 8.01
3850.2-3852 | 7.22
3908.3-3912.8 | 9.53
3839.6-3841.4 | 5.8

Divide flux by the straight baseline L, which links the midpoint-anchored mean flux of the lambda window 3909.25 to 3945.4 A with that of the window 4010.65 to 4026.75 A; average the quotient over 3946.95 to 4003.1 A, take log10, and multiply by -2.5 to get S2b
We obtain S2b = 0.18 mag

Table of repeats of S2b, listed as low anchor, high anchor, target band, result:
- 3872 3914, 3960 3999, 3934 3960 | 0.13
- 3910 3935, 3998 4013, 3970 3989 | 0.20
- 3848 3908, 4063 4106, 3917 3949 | 0.33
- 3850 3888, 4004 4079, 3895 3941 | 0.13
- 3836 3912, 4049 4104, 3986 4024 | -0.21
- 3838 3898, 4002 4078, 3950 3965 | 0.24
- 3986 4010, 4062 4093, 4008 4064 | -0.09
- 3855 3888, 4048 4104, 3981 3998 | -0.15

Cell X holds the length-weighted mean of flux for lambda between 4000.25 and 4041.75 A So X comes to 13.4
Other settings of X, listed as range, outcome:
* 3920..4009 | 8.24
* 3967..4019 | 10.8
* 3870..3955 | 7.47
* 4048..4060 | 12.5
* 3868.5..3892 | 6.82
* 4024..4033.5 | 13.4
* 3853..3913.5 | 7.56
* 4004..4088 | 12.9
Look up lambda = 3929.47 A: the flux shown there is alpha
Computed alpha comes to 4.703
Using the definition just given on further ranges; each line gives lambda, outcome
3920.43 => 8.202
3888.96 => 7.079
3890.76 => 7.537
